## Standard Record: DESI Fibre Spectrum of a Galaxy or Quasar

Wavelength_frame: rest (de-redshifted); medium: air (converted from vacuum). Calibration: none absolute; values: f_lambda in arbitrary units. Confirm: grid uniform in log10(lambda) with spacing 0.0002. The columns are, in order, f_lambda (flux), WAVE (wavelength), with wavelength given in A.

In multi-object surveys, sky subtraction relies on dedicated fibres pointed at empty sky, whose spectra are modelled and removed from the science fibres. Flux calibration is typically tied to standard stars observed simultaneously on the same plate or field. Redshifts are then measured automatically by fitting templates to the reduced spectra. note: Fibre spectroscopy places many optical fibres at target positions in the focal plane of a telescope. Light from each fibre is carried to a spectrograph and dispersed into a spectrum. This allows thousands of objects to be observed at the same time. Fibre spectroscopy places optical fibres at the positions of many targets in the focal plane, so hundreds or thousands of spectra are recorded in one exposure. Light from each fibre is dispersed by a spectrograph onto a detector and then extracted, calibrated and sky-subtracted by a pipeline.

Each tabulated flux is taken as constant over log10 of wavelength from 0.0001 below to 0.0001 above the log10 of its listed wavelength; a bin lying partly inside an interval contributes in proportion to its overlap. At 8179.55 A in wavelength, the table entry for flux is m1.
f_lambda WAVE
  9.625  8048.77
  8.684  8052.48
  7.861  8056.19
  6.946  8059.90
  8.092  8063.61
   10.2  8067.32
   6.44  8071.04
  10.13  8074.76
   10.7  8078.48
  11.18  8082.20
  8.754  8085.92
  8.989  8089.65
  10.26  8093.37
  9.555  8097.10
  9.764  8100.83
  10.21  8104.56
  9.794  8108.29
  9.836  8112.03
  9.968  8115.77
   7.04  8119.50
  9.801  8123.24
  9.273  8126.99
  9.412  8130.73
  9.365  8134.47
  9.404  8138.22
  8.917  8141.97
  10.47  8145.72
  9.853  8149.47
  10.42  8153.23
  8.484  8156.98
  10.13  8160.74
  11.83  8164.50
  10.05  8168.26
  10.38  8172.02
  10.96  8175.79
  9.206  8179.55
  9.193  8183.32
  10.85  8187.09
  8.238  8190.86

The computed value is 9.206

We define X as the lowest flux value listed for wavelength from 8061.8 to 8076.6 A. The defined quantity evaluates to 6.44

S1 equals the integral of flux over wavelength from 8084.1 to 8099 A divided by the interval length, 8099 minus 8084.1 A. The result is 9.39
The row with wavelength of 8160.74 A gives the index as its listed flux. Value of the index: 10.13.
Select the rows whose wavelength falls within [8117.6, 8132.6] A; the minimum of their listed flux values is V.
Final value 7.04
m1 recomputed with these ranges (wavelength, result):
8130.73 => 9.412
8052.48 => 8.684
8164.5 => 11.83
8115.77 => 9.968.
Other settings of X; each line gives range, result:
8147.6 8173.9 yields 8.484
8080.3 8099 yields 8.754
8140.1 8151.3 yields 8.917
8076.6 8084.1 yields 10.7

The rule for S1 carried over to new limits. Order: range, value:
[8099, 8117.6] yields 9.91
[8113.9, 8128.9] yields 9.02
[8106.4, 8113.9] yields 9.81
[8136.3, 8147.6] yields 9.59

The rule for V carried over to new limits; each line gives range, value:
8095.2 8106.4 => 9.555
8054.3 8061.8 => 6.946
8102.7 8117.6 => 9.794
